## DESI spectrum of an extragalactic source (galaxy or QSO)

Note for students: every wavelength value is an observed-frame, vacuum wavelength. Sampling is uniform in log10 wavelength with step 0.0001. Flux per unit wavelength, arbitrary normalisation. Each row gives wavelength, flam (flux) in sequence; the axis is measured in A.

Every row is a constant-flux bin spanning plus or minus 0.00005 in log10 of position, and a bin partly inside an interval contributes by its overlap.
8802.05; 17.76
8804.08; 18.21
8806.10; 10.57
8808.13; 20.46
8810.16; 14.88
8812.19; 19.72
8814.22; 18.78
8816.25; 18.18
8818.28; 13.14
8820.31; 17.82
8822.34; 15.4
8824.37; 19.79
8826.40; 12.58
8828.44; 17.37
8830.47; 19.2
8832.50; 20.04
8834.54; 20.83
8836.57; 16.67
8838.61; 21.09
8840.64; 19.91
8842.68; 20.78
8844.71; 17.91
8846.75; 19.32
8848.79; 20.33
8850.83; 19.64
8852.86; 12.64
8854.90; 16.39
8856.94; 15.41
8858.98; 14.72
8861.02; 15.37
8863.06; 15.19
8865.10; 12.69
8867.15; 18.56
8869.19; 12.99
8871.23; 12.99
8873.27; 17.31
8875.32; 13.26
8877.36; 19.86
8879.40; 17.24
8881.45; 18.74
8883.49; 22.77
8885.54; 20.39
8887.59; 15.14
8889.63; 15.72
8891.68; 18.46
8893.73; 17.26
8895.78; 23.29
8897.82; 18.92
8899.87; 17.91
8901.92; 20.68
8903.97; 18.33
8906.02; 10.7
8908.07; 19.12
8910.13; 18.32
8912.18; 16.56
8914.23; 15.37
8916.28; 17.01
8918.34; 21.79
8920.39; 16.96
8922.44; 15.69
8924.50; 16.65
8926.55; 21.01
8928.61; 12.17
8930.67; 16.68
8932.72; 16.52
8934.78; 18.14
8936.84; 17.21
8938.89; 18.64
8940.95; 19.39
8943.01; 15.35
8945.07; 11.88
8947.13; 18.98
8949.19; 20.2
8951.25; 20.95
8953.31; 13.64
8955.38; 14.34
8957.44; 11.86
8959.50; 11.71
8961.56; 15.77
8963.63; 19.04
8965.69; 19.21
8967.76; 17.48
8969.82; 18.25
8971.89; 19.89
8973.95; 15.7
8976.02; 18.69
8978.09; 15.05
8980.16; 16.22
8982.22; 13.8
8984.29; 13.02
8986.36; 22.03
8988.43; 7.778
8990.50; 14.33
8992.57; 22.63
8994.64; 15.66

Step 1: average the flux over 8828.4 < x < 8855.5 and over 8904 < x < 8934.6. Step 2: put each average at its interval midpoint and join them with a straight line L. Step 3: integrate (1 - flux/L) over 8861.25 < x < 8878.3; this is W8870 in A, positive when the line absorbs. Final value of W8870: 2.6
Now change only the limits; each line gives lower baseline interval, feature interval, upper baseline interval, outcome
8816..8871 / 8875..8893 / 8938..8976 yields -1.2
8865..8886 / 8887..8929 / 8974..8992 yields -2.6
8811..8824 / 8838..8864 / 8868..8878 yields -2.4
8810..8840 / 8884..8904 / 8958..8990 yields -2.0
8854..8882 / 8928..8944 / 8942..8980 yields -0.6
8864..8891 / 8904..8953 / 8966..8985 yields -1.4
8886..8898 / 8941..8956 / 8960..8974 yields 1.0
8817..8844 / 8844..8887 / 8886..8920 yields 2.7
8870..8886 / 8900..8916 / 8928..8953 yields 0.3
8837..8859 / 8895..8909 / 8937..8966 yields -0.9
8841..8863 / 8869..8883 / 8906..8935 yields 0.5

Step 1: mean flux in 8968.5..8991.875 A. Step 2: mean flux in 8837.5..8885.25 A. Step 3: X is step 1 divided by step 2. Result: 0.93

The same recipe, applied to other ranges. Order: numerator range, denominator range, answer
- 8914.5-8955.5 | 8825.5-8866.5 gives 0.99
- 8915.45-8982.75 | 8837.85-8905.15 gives 0.96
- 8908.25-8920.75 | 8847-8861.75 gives 1.08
